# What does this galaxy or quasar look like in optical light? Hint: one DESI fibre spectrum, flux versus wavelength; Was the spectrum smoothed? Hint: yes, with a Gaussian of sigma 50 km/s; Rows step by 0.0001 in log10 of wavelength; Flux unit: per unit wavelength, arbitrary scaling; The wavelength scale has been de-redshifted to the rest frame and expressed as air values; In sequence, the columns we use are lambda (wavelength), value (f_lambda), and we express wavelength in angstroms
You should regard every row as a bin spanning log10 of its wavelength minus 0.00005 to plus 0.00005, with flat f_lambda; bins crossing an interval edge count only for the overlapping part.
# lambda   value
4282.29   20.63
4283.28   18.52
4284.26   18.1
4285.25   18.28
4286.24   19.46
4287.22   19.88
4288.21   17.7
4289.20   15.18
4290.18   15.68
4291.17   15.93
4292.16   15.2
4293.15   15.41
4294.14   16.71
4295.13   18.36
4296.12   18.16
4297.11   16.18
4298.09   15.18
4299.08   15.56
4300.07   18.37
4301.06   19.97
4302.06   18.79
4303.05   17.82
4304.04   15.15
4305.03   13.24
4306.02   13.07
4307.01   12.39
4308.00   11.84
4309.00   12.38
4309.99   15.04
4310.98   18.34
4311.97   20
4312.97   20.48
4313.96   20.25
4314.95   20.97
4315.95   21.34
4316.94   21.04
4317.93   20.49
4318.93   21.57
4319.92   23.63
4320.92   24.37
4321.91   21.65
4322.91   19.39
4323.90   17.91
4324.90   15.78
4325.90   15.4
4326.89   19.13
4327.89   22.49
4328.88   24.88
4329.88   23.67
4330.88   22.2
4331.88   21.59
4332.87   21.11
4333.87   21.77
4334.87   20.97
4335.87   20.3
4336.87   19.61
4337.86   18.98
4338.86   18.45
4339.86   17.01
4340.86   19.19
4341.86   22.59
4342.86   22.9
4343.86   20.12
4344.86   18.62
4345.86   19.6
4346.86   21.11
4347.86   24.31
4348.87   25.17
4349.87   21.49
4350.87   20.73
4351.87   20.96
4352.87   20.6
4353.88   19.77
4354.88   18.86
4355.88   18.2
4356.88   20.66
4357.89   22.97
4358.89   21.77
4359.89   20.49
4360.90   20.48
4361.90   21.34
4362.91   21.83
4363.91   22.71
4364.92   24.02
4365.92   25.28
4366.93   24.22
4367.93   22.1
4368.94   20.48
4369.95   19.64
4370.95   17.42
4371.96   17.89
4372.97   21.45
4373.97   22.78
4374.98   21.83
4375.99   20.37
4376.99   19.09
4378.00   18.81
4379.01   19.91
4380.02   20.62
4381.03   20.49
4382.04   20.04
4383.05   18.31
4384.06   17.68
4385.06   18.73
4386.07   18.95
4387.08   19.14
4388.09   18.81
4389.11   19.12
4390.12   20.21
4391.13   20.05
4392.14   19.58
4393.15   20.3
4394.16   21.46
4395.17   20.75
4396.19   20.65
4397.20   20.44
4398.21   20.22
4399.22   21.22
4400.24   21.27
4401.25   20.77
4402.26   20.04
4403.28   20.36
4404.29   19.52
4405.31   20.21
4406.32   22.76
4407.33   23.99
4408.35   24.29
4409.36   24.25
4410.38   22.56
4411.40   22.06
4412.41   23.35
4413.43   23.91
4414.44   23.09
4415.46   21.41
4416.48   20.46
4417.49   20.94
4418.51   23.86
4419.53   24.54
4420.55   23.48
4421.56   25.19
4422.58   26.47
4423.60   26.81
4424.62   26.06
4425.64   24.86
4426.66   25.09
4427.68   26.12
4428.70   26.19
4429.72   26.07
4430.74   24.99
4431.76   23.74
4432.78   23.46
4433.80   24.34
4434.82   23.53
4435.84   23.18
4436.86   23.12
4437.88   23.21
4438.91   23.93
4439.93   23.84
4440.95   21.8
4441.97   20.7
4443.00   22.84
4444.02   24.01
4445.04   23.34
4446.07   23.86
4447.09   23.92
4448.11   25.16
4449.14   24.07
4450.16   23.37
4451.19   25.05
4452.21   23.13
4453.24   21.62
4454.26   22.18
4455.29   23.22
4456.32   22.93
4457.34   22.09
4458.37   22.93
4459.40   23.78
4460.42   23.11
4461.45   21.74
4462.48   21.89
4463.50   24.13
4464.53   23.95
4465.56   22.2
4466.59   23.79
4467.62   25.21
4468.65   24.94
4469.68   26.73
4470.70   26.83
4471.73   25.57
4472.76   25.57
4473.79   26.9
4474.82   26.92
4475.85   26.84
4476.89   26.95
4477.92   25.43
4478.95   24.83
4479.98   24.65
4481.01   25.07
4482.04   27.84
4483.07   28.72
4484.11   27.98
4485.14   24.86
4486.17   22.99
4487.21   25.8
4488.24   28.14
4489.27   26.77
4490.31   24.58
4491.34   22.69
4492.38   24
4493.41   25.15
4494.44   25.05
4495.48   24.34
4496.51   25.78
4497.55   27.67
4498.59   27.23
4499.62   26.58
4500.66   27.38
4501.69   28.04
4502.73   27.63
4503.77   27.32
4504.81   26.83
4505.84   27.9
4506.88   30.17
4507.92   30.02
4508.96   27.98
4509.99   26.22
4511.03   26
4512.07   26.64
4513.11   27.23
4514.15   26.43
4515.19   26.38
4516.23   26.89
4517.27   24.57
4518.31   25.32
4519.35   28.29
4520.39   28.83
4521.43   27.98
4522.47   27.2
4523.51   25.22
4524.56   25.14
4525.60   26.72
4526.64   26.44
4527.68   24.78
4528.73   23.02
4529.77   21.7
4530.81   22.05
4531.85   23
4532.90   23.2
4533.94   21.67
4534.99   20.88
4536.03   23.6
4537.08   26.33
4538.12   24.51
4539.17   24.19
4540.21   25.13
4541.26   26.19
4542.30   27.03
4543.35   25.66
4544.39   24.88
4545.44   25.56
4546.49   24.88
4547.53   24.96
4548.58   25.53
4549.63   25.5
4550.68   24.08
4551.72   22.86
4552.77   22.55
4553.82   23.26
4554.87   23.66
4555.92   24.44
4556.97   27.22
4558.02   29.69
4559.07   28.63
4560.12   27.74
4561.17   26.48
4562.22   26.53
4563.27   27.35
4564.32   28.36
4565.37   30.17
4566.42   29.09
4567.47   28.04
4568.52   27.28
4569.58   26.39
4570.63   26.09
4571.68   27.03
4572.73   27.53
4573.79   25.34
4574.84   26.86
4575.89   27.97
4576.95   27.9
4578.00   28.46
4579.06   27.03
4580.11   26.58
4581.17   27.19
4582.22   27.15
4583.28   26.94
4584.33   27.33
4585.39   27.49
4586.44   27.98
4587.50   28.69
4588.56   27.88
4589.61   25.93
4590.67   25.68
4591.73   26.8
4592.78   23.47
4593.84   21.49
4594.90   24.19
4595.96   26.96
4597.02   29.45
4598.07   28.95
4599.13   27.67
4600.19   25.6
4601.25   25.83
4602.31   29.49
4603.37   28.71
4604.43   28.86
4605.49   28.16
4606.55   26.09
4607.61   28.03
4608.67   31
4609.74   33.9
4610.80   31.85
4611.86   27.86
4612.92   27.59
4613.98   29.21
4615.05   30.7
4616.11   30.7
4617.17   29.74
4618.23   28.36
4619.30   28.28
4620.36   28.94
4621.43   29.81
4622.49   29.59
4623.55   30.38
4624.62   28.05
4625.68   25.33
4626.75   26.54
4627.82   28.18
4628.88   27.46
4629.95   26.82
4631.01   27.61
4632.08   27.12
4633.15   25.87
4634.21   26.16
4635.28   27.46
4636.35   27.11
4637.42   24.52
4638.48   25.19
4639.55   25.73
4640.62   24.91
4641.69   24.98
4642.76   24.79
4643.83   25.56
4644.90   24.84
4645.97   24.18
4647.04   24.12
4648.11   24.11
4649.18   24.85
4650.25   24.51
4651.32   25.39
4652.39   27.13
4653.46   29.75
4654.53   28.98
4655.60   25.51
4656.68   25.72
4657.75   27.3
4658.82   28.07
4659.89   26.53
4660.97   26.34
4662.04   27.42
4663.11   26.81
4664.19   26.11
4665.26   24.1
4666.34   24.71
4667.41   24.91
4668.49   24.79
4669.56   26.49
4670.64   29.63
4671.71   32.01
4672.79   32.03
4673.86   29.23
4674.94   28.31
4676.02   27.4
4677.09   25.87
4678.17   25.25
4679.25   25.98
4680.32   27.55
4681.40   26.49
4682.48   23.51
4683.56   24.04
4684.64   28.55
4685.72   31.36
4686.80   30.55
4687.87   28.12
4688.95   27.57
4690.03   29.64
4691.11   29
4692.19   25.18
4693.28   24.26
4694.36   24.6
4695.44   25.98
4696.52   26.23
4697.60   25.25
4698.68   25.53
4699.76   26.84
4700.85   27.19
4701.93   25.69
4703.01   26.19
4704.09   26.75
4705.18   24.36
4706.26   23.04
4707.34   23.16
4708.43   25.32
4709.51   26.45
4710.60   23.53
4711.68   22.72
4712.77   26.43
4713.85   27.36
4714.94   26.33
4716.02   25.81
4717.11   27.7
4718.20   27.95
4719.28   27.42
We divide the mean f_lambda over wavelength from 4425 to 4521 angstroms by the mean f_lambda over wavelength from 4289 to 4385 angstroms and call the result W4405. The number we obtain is 1.3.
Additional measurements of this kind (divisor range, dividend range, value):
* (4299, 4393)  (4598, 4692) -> 1.37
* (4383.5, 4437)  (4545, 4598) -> 1.19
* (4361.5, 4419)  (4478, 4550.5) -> 1.23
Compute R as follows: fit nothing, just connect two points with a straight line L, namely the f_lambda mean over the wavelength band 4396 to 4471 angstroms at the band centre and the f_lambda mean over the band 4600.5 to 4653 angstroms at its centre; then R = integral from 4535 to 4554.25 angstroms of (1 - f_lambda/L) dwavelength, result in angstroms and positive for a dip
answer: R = 0.7 angstroms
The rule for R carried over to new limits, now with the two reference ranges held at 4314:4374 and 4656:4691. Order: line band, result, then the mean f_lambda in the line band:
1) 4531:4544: 0.2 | 24.2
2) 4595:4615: -2.0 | 28.6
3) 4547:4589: -2.5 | 26.8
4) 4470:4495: -2.4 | 25.8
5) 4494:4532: -3.5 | 26.4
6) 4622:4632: -0.5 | 27.7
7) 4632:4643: 0.3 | 25.8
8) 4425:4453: -1.5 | 23.9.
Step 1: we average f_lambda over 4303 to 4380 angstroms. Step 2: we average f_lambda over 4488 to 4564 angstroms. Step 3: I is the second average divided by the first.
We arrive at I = 1.28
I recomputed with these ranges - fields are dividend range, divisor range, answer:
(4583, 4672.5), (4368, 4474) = 1.21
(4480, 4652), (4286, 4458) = 1.27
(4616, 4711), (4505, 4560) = 1.04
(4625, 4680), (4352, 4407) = 1.29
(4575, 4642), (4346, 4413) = 1.32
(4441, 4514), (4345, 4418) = 1.20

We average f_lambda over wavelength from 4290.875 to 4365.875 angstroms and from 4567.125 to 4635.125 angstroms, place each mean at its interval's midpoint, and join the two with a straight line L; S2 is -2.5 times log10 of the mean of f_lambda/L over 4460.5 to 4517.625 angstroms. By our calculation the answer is -0.071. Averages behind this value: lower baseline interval 19.5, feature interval 26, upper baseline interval 27.7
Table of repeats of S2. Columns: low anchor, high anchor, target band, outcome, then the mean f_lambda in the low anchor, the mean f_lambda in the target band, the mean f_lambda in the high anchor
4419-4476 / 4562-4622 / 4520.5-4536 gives 0.081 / 24.2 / 24.3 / 27.8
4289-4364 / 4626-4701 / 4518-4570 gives -0.069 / 19.3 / 25.6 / 26.6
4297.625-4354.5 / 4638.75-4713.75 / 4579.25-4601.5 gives -0.085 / 19.5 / 26.7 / 26.3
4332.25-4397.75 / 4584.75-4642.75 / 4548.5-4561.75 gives 0.017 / 20.5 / 25.5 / 27.6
